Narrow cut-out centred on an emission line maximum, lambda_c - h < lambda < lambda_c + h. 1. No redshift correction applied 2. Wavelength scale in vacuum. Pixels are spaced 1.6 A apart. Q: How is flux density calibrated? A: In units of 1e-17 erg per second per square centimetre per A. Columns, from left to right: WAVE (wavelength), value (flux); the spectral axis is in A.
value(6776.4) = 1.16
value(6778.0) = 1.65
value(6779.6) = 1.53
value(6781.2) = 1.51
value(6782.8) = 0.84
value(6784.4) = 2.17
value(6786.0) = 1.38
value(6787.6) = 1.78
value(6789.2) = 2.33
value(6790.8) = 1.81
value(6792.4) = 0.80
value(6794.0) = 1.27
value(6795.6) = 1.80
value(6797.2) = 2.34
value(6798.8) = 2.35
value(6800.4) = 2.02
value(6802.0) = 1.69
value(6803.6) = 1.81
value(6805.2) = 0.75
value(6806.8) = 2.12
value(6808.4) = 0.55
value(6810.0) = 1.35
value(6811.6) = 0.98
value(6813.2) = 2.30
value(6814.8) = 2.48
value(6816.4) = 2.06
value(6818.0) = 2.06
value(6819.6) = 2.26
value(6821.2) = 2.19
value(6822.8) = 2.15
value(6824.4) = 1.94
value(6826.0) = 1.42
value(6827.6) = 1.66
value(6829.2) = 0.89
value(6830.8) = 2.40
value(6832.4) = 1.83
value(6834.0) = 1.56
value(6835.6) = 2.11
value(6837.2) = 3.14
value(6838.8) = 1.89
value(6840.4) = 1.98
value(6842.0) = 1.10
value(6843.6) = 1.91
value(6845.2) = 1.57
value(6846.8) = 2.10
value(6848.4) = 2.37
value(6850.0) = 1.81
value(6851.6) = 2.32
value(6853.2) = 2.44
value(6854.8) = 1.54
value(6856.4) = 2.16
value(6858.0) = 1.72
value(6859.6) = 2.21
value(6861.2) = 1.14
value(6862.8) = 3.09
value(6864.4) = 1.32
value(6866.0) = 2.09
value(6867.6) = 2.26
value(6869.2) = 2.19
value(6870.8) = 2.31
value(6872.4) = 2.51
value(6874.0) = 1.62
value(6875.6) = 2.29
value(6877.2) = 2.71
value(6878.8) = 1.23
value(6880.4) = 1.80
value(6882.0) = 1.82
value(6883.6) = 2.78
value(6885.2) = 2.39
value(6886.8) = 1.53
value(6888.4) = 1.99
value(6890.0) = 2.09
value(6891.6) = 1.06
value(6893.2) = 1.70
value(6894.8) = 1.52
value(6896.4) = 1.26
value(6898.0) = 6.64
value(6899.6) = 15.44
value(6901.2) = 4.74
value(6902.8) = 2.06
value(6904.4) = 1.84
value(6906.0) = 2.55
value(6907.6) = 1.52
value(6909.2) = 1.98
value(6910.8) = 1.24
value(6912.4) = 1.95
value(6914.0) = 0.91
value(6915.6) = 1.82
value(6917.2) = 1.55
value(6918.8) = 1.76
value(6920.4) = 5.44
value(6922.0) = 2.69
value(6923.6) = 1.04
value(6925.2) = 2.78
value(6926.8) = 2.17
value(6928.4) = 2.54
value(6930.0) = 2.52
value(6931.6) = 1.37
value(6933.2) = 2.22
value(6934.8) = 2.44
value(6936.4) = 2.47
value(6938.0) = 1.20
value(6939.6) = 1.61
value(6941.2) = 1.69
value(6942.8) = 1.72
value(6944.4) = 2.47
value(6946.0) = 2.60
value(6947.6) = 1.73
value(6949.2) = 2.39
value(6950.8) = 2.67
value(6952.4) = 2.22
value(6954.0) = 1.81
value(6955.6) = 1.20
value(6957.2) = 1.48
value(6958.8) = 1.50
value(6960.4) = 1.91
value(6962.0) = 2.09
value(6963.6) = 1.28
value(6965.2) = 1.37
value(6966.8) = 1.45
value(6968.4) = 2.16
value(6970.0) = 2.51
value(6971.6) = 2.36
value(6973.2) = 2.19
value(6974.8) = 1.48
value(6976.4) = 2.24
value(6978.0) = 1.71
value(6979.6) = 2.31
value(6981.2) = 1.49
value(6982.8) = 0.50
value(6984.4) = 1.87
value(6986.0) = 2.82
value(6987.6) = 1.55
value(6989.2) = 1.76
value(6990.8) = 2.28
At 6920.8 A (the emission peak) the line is [N II] 6583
